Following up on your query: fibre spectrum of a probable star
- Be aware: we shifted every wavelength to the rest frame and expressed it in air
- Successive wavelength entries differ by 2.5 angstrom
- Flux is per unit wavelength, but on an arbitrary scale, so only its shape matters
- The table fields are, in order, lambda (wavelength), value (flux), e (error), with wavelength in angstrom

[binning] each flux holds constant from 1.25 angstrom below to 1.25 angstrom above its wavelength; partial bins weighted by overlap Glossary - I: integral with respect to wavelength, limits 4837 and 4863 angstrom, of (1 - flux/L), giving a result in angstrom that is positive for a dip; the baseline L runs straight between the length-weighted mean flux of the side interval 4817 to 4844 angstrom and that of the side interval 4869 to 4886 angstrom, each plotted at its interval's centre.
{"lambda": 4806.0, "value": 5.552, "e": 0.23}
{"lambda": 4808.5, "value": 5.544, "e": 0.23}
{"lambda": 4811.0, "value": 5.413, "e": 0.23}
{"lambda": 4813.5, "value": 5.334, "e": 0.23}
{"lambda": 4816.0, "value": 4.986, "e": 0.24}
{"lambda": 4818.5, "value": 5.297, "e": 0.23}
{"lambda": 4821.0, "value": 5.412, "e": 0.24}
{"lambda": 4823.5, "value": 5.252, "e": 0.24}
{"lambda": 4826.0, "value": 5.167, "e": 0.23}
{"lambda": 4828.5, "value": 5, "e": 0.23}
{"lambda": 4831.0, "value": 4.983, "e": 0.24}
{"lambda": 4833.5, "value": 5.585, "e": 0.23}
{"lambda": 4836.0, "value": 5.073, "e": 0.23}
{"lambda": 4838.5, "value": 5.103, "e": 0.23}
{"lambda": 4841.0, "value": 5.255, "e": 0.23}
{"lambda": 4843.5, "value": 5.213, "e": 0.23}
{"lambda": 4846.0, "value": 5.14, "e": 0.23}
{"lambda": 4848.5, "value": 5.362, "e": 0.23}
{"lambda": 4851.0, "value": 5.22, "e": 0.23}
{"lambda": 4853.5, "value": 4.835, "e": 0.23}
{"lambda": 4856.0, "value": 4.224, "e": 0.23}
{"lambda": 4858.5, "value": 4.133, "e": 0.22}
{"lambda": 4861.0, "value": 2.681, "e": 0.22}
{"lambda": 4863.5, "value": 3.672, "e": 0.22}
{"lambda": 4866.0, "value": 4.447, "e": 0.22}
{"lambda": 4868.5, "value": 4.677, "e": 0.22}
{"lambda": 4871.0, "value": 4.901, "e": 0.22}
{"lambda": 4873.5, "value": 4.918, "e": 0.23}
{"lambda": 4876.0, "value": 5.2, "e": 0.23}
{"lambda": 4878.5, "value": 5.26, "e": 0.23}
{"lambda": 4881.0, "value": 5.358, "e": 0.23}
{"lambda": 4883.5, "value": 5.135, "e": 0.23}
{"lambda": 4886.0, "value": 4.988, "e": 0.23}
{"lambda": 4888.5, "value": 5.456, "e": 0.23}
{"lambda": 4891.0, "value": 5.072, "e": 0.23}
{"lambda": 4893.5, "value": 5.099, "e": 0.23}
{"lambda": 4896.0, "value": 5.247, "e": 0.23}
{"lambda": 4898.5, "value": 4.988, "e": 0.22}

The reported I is 2.4 angstrom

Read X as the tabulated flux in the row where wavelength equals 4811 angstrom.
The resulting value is 5.413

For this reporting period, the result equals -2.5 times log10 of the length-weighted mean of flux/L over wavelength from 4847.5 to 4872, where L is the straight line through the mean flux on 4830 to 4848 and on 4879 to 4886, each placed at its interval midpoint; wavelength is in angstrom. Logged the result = 0.18 mag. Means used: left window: 5.2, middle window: 4.4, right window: 5.2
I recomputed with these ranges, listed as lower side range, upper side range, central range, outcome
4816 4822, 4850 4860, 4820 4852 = -1.89 angstrom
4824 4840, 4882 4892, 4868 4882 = 0.27 angstrom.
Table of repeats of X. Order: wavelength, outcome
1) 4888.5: 5.456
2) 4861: 2.681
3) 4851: 5.22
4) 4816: 4.986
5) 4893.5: 5.099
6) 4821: 5.412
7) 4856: 4.224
